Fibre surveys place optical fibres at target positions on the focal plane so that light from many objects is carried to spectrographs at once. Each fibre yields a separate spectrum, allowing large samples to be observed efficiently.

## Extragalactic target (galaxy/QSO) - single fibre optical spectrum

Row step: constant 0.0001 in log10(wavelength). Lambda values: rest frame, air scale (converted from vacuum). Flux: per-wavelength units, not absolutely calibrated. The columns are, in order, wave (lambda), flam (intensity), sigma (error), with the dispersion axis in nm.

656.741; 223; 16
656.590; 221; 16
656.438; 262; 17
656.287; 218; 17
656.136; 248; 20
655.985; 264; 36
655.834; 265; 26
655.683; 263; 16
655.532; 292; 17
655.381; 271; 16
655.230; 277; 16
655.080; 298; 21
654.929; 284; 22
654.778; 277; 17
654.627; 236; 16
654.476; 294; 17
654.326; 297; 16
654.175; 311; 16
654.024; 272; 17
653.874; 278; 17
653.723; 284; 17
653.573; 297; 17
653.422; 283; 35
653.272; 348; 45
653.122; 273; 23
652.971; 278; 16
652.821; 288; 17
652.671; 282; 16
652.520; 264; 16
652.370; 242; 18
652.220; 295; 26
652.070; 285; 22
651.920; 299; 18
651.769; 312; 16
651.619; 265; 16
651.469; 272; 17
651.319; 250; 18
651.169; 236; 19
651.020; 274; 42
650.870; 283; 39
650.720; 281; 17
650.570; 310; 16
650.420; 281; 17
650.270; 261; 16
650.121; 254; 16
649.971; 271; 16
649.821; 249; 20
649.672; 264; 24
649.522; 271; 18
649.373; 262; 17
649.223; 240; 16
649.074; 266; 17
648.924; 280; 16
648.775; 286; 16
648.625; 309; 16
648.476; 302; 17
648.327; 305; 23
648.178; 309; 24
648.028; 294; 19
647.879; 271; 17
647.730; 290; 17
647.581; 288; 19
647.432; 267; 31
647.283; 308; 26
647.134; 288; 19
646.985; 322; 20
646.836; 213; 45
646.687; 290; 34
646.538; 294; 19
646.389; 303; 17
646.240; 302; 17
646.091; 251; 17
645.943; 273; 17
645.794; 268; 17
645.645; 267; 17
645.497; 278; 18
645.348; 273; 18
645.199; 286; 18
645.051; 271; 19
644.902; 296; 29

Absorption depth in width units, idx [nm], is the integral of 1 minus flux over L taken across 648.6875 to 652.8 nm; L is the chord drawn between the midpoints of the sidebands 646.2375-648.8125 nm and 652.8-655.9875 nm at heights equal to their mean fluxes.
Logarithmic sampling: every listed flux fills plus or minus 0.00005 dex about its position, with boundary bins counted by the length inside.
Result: 0.22 nm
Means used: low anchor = 291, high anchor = 284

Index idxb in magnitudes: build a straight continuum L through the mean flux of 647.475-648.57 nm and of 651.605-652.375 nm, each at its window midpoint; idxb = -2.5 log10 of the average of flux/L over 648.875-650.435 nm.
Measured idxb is 0.11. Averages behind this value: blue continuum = 294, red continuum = 288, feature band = 263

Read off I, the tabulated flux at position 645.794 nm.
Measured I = 268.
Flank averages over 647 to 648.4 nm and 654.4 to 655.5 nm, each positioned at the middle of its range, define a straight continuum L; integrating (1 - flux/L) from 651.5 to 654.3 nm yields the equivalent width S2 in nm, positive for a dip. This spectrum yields -0.05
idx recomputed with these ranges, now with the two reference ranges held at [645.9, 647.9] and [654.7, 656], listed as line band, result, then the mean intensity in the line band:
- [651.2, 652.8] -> 0.02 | 276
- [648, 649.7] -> 0.00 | 282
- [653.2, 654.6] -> -0.08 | 294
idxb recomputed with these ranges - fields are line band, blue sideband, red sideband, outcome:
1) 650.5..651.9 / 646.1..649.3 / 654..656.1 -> 0.022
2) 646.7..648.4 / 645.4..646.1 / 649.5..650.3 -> -0.083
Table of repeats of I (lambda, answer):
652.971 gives 278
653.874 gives 278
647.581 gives 288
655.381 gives 271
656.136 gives 248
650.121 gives 254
